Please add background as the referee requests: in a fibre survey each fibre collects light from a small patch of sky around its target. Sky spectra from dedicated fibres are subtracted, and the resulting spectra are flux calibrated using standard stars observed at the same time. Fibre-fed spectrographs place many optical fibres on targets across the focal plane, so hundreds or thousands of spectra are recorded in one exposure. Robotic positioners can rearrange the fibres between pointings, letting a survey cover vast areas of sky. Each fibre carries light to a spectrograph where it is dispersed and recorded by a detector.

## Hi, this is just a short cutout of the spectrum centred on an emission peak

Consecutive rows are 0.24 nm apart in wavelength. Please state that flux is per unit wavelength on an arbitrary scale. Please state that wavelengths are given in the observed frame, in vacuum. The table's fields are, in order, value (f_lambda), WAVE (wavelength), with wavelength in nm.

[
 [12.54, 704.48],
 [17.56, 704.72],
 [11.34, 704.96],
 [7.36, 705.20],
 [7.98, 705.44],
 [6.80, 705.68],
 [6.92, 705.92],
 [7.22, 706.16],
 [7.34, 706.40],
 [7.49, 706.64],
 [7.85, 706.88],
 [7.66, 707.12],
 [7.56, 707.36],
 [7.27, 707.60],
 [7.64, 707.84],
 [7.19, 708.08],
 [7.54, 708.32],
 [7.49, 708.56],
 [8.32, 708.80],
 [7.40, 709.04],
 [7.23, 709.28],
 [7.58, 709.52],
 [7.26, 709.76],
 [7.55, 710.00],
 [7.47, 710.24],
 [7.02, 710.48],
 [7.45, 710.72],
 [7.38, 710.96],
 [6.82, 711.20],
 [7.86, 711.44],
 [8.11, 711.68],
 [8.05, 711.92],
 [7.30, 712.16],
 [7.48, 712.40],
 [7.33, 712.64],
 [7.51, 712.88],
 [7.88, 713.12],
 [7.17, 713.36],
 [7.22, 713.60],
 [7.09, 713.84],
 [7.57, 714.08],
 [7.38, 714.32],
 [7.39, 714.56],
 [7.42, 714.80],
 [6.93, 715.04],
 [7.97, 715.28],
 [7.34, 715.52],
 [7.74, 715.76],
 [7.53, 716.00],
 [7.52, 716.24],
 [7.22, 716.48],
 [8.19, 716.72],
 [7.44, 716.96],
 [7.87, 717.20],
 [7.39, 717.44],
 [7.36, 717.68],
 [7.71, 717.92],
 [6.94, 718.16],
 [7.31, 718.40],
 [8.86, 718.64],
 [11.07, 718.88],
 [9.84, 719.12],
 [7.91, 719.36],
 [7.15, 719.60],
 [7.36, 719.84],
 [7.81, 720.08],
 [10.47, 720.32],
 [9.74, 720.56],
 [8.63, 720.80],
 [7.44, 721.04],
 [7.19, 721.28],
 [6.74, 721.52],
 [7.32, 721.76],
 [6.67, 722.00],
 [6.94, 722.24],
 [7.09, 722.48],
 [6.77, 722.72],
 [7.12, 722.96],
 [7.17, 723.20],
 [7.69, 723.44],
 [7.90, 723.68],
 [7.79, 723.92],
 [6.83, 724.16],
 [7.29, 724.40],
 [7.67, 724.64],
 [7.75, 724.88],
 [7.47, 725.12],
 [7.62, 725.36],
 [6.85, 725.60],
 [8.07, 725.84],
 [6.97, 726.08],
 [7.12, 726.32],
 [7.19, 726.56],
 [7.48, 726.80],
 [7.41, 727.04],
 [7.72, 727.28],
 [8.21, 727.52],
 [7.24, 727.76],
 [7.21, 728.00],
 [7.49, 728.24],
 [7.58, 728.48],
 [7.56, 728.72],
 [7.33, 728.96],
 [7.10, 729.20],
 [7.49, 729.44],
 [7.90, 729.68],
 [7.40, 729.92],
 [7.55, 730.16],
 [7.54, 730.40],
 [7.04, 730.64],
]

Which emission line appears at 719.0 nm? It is [S II] 6716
